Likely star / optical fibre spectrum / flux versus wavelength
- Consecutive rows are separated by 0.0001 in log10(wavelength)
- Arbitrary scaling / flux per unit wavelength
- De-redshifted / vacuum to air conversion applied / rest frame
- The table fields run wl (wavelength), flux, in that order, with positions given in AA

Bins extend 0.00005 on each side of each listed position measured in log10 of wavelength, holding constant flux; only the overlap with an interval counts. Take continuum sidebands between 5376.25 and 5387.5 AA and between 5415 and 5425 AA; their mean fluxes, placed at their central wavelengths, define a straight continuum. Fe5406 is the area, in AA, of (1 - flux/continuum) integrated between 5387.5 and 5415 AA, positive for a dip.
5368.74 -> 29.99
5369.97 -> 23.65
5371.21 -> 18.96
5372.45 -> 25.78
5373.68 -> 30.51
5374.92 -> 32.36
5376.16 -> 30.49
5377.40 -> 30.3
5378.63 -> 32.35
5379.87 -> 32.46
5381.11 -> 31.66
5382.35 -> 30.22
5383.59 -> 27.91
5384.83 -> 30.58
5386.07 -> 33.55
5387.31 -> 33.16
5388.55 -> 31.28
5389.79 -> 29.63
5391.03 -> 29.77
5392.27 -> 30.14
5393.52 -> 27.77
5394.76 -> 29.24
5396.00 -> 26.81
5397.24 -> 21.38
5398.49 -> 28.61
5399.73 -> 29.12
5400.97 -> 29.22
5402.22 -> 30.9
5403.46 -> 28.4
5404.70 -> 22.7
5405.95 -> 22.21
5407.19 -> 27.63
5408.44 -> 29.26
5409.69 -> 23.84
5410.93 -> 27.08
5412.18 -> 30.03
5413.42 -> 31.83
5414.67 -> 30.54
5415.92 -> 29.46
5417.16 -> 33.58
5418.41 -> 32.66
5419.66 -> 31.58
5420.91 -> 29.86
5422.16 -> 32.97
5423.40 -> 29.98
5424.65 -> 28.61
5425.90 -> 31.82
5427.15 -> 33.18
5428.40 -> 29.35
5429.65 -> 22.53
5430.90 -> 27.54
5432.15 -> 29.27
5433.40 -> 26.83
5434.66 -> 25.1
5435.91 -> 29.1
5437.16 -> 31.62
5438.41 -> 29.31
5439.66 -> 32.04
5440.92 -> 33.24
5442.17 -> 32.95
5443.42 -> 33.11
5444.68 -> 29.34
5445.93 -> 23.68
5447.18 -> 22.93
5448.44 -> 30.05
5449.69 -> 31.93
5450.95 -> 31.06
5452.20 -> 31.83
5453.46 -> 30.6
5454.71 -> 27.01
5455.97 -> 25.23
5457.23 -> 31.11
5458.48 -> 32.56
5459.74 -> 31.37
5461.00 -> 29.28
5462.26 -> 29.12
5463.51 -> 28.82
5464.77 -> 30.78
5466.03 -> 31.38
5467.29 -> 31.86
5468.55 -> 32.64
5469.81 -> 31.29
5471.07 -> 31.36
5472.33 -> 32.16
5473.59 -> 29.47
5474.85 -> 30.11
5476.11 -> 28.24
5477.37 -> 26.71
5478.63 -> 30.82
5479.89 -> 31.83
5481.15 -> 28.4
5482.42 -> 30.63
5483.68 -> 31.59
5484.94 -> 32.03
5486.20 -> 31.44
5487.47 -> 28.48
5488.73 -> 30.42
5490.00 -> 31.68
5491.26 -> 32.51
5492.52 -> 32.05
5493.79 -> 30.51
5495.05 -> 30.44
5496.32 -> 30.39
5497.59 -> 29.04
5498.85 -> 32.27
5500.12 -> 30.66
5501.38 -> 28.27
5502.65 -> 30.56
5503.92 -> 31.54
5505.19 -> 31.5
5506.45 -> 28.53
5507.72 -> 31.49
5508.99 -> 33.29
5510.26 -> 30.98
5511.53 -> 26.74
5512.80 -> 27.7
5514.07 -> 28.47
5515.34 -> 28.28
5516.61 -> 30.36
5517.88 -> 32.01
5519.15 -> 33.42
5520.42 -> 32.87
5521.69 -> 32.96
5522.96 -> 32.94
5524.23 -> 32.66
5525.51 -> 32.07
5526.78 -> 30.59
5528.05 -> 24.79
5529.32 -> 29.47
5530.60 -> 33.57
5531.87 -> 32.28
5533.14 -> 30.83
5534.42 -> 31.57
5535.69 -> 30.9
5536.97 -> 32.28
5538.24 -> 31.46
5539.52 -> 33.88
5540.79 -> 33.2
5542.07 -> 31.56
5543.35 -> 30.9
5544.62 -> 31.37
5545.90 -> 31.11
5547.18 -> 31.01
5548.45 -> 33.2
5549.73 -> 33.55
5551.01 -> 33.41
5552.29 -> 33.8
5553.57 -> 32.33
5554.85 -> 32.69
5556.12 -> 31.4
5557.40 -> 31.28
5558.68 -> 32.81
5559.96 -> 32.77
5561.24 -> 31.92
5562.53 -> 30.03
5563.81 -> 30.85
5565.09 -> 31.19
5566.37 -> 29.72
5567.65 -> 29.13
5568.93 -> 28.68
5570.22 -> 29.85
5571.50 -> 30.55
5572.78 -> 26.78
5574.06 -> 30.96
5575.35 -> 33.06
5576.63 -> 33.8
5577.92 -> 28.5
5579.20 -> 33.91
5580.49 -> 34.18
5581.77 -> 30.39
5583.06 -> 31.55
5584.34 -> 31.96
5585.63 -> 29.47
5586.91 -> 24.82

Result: 2.7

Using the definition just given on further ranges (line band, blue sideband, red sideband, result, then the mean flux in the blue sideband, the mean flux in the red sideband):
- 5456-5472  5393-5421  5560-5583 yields -0.8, 28.4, 30.9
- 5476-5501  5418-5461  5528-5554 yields 0.2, 29.7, 31.9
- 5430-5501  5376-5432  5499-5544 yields 0.3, 29.4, 31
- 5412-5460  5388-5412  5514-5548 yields -2.0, 27.7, 31.4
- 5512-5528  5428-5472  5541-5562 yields 0.3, 29.7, 32.2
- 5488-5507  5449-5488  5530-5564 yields 0.2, 30.4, 32.1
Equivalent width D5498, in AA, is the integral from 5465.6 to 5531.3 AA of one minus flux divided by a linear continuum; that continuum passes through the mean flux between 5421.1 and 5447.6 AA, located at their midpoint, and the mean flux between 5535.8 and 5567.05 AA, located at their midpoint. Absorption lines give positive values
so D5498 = 0.2 AA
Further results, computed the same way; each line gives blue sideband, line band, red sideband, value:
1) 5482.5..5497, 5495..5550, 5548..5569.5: 0.50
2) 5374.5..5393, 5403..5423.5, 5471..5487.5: 1.17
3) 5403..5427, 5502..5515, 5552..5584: 0.19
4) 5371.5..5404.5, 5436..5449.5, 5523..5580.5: 0.14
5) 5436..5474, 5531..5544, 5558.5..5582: -0.48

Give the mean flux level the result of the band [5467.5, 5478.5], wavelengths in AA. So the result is 30.3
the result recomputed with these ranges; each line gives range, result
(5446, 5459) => 29.2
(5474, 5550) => 30.9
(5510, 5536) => 30.7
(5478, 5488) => 30.7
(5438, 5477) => 30.2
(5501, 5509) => 30.6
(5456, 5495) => 30.6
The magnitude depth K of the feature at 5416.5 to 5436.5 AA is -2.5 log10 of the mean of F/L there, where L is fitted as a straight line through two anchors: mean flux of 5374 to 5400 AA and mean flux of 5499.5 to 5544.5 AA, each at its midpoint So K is 0.023 mag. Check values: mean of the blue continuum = 30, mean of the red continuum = 31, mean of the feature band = 29.6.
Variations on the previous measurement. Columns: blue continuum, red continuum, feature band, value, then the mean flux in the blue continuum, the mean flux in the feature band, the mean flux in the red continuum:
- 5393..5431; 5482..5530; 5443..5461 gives 0.01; 28.7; 29.4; 30.7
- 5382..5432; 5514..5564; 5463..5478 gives 0.00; 29.1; 30.4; 31.7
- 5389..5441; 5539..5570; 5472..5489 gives 0.00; 28.9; 30.1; 31.7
